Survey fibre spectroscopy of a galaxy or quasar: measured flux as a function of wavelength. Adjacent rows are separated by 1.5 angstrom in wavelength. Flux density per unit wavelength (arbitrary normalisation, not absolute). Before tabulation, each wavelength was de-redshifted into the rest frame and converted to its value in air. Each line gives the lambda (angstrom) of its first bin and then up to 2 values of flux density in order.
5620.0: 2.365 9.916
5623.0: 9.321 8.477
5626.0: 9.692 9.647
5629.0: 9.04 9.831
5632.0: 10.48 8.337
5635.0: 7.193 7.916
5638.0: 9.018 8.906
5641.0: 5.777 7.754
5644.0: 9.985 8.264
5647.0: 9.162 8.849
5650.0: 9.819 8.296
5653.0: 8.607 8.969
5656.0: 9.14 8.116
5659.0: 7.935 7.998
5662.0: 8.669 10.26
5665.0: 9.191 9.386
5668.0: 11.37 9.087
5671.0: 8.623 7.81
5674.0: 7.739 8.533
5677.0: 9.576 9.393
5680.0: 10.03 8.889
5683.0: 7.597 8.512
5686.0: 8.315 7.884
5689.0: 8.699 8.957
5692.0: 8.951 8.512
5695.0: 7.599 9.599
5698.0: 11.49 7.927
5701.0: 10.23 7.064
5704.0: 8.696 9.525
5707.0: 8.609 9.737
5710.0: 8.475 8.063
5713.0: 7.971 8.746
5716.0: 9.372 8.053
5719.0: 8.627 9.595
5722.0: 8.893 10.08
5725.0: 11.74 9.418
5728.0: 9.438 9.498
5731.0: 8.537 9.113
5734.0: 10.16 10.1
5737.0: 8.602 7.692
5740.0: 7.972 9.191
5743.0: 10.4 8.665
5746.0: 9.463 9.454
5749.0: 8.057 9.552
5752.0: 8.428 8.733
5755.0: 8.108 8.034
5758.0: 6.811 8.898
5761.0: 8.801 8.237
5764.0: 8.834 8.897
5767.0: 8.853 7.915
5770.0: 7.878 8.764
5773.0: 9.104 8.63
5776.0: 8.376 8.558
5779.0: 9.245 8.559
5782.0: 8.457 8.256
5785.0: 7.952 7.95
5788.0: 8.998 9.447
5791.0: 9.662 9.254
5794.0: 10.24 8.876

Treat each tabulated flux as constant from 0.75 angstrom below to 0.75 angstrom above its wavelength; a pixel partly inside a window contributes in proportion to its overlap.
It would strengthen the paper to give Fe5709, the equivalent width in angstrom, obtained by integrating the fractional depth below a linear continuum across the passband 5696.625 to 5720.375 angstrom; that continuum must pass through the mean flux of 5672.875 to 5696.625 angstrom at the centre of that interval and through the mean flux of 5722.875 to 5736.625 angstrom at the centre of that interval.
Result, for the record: 0.9 angstrom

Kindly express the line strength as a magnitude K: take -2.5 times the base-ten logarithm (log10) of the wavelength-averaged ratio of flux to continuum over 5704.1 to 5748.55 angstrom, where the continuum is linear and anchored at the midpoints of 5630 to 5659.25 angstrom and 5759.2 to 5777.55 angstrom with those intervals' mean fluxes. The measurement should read -0.07 mag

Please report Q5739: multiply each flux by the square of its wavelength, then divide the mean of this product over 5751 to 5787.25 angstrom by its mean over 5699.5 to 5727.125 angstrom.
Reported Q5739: 1.0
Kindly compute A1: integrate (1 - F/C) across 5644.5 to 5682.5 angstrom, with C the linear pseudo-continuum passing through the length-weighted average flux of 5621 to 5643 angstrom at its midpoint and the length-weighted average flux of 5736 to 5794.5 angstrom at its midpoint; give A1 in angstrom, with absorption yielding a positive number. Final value -0.9 angstrom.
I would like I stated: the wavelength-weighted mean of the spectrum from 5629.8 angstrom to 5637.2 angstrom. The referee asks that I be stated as 8.75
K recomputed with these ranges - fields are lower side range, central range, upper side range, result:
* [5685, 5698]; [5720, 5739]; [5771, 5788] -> -0.10 mag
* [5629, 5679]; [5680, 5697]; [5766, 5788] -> 0.02 mag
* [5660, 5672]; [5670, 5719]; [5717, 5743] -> 0.07 mag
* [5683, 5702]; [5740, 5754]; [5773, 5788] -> -0.05 mag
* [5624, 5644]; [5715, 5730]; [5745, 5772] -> -0.11 mag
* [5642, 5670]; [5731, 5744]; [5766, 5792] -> -0.04 mag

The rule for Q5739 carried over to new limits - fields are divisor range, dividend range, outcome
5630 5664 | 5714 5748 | 1.10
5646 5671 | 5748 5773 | 0.97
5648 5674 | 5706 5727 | 1.04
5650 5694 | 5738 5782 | 1.01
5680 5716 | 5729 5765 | 1.02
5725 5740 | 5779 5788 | 0.92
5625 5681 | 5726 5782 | 1.02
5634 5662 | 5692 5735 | 1.10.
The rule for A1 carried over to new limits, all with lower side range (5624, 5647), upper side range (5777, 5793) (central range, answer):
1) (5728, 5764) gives -0.3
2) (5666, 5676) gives -0.2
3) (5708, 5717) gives 0.1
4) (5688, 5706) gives -0.4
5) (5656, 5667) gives -0.1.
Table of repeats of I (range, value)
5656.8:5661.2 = 8.02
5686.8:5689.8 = 8.31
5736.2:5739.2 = 8.19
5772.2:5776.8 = 8.7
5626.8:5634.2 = 9.47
